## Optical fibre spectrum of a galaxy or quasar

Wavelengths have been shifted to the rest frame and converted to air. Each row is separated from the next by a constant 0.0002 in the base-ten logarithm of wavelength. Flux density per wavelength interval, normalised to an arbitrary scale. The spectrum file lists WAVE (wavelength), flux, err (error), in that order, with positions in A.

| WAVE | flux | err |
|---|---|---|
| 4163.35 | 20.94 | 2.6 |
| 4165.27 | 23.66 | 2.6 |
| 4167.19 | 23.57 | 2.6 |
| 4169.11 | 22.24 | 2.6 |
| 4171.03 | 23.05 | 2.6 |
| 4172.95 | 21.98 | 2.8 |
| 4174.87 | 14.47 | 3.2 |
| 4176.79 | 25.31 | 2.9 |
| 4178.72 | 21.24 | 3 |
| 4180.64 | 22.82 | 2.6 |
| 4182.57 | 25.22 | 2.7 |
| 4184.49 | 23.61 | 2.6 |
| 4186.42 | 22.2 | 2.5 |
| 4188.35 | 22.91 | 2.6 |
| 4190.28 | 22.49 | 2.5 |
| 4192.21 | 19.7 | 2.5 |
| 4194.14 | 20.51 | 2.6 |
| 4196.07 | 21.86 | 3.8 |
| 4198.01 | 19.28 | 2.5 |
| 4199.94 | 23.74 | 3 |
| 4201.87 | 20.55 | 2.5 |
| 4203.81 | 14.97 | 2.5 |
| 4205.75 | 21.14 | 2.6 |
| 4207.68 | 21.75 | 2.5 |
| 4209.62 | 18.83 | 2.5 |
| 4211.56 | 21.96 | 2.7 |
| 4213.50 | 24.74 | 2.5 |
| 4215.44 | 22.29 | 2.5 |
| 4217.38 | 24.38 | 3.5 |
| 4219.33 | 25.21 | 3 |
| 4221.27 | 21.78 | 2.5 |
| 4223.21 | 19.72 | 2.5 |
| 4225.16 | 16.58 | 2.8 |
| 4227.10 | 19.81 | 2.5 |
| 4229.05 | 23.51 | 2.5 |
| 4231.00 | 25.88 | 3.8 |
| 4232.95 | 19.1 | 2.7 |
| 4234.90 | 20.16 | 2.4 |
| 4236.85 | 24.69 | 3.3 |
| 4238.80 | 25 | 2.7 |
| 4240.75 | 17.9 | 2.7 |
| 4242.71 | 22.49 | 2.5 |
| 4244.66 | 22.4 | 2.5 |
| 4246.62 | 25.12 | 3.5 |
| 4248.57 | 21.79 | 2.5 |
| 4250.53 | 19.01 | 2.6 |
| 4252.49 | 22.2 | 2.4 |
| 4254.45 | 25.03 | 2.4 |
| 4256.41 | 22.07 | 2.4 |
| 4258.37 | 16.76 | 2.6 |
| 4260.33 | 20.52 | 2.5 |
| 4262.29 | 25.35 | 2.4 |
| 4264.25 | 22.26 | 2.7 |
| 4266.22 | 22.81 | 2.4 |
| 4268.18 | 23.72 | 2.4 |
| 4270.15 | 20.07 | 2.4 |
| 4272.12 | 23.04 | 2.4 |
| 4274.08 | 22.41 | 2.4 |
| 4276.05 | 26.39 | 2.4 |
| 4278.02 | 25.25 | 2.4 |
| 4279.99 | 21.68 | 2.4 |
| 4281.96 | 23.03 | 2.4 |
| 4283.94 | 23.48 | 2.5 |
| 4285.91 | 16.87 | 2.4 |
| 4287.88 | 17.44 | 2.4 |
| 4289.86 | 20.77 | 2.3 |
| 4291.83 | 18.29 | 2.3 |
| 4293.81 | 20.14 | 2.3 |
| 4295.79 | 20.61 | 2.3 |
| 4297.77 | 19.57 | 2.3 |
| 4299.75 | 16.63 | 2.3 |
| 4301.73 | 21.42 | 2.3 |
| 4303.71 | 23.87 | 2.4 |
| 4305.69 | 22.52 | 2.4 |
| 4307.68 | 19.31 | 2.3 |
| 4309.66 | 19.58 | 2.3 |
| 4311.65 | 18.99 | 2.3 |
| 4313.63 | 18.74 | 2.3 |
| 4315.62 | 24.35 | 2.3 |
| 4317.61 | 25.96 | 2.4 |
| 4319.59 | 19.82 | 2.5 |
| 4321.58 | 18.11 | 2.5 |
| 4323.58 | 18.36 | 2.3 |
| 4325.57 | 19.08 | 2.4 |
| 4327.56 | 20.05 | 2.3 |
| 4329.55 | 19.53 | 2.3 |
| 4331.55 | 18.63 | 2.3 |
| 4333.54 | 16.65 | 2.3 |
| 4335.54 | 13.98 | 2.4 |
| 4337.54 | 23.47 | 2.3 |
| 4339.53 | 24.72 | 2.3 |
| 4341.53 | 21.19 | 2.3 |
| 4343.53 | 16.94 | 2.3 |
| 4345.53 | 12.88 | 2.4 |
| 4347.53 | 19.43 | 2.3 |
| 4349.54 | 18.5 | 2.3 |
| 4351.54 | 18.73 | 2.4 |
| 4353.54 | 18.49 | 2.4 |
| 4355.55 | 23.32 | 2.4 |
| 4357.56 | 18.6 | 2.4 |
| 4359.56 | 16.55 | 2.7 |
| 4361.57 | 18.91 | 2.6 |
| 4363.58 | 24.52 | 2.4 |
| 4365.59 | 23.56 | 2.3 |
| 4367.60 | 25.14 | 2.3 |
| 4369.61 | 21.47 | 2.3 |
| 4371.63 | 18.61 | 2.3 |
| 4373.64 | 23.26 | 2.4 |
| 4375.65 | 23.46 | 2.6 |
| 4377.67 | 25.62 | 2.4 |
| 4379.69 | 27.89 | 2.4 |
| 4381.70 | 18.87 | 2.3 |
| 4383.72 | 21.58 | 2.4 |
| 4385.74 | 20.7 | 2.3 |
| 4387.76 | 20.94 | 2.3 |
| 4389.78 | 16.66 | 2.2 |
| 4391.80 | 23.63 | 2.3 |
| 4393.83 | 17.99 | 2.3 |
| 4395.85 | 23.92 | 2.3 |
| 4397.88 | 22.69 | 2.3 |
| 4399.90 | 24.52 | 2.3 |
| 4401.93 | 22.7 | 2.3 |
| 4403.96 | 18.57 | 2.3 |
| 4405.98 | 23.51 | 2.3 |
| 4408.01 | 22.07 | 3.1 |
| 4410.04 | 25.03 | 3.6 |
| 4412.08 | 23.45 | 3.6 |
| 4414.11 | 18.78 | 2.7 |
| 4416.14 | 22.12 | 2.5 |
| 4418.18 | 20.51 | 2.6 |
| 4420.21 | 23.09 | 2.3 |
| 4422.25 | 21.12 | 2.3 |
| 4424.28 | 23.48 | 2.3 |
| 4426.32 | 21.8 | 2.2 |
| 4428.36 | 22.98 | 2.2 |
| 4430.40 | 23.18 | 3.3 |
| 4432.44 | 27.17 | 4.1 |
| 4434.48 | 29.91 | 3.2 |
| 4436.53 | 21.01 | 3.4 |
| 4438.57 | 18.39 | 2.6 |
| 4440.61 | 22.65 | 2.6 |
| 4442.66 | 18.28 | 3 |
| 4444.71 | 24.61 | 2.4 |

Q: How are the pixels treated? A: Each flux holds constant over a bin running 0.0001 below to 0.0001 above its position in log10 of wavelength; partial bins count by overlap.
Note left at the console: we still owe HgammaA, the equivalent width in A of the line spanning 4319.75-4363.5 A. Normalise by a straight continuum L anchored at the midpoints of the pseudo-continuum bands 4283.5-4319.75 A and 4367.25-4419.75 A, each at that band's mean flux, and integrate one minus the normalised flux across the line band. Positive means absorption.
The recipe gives 4.4 A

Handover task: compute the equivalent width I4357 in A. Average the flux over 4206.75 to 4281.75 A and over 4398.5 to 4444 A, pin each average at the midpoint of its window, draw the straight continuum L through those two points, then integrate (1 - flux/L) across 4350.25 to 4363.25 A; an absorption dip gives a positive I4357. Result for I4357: 1.8 A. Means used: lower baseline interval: 22.2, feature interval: 19.4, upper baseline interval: 22.5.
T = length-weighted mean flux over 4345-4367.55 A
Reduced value 19.8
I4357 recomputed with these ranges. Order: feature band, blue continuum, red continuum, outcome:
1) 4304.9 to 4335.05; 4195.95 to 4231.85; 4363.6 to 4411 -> 2.9 A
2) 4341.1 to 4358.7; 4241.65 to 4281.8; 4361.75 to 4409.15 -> 2.9 A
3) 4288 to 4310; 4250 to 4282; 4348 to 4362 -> 1.1 A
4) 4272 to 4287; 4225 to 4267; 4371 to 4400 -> -0.5 A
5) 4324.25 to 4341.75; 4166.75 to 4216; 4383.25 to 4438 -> 1.9 A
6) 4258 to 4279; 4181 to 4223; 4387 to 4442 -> -0.8 A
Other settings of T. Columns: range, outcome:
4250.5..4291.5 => 21.9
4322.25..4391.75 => 20.3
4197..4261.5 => 21.5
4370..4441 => 22.3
